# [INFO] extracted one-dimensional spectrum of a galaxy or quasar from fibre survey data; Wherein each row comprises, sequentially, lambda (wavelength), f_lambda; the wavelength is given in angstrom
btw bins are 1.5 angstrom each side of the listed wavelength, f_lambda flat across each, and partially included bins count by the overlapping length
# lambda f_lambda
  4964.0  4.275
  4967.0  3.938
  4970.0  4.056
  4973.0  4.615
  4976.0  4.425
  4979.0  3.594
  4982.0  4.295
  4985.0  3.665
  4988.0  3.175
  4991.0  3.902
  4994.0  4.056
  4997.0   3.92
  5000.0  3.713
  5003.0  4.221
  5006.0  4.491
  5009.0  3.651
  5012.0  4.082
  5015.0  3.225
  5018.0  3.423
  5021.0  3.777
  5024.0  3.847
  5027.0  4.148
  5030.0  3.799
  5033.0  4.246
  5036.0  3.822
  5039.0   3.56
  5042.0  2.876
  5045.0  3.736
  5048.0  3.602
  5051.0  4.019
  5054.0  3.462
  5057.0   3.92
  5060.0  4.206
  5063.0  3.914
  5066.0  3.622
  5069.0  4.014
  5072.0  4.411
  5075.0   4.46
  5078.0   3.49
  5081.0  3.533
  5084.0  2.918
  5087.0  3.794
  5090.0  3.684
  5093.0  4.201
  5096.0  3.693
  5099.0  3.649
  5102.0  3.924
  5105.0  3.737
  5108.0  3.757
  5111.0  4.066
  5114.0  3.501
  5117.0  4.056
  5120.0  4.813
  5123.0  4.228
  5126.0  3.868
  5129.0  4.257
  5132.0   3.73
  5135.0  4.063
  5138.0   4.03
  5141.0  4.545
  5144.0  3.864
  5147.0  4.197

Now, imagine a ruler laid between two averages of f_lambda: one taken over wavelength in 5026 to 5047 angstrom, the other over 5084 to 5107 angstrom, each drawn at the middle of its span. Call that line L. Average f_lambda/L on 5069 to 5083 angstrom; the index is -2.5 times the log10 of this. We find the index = -0.06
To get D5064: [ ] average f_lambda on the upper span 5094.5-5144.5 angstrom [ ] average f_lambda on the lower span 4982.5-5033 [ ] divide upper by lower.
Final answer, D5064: 1.0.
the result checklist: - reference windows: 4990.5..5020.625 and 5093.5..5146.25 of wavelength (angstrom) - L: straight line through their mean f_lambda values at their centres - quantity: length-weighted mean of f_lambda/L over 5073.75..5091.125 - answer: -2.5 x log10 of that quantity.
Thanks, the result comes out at 0.09 mag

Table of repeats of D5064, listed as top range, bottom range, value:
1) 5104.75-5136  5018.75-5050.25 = 1.07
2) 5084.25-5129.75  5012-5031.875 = 1.05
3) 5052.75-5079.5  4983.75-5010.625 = 1.02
